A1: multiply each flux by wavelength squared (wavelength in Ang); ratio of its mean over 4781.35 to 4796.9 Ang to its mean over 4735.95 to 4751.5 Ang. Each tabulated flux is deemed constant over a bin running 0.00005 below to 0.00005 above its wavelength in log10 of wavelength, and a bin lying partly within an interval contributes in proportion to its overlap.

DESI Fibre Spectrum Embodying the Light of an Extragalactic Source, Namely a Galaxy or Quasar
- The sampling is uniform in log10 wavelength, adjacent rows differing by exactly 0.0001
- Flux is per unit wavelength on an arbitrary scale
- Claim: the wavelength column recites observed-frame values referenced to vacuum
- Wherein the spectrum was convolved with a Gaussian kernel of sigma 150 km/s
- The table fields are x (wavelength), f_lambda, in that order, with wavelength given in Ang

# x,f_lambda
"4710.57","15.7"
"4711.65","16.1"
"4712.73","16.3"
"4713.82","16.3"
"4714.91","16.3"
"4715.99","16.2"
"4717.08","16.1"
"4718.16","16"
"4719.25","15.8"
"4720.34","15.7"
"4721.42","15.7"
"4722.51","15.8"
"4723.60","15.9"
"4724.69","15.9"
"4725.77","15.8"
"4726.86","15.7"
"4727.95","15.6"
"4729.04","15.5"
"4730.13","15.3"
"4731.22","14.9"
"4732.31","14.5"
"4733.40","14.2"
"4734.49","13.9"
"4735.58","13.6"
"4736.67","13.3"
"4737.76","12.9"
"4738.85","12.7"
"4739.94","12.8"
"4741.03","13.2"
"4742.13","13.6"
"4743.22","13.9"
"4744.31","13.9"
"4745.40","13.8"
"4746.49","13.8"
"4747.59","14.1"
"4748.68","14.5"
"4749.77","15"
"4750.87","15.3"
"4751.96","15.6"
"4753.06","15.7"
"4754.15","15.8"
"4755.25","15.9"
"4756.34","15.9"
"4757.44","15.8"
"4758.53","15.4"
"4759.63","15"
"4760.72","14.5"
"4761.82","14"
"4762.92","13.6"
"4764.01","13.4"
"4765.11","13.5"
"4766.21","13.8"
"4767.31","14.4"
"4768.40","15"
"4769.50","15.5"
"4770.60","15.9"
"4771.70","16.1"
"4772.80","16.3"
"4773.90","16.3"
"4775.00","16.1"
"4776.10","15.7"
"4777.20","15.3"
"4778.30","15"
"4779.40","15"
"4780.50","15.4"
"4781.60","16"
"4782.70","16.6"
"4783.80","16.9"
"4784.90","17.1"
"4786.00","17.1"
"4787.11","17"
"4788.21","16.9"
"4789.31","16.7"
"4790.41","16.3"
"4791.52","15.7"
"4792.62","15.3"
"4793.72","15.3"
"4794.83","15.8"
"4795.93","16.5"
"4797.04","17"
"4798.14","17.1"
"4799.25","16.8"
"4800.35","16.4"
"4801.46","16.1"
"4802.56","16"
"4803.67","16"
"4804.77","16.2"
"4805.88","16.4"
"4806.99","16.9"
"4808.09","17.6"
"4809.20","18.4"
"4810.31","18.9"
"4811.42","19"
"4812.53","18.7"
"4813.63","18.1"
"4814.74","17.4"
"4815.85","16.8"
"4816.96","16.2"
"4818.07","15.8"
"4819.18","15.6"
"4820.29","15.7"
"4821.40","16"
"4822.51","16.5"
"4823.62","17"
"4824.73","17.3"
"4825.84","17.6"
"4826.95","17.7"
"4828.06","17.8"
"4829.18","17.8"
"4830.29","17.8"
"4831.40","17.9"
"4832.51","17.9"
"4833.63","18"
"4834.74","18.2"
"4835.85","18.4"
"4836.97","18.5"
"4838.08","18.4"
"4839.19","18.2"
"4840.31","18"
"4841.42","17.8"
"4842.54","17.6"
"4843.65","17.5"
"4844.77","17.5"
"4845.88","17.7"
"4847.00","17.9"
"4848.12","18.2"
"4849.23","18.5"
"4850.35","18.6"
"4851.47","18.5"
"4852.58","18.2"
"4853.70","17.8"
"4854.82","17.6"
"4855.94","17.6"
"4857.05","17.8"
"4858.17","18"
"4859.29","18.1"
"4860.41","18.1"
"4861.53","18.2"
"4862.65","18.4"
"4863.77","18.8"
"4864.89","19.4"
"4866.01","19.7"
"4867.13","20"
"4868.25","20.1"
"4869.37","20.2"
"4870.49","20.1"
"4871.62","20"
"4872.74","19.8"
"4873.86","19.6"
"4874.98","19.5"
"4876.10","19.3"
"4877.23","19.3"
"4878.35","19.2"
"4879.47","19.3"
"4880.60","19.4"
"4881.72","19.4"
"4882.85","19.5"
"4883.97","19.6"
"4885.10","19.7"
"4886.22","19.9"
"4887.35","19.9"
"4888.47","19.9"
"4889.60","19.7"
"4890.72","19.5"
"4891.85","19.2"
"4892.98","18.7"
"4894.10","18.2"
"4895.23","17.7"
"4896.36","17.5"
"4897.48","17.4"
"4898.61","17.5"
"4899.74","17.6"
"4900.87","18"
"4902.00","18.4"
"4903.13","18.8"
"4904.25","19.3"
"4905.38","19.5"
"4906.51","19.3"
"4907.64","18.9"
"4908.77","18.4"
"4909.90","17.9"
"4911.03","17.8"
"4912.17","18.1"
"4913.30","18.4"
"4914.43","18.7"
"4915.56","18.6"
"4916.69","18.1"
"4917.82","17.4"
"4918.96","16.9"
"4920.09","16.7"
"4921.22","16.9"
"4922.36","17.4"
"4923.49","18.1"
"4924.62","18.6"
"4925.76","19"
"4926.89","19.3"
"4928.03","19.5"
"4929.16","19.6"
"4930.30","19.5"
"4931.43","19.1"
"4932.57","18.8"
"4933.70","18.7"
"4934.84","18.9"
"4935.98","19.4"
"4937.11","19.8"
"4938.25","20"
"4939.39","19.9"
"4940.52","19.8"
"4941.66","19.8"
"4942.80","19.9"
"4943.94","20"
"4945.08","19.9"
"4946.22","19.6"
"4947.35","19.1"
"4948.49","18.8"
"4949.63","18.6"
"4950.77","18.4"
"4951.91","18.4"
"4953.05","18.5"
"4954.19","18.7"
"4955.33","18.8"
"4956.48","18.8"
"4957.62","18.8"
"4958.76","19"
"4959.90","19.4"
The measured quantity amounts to 1.21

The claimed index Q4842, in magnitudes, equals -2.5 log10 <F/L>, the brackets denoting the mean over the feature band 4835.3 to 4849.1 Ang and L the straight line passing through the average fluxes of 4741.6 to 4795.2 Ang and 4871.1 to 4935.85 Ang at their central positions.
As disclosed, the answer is -0.05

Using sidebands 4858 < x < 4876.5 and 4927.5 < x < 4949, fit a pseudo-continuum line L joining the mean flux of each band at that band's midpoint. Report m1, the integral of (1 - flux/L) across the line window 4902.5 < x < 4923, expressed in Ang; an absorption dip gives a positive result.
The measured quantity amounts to 1.3 Ang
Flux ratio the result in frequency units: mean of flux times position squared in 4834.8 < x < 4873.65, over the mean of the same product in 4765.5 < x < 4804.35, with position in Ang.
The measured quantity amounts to 1.19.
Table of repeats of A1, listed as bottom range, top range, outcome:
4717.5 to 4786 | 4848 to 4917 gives 1.32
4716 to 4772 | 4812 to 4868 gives 1.26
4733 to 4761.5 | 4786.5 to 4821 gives 1.19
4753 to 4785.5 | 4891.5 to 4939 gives 1.28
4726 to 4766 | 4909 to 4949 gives 1.40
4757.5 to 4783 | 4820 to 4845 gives 1.20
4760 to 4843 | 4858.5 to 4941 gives 1.19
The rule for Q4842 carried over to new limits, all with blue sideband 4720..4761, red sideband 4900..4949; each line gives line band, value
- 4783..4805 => -0.03 mag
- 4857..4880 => -0.10 mag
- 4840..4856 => -0.05 mag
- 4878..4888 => -0.10 mag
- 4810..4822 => -0.04 mag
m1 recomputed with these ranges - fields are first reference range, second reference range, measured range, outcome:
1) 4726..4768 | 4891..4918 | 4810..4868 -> -4.0 Ang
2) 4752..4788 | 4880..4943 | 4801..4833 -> -1.1 Ang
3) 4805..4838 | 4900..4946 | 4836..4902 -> -2.3 Ang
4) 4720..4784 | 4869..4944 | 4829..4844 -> -0.8 Ang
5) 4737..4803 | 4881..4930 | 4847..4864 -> -0.8 Ang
